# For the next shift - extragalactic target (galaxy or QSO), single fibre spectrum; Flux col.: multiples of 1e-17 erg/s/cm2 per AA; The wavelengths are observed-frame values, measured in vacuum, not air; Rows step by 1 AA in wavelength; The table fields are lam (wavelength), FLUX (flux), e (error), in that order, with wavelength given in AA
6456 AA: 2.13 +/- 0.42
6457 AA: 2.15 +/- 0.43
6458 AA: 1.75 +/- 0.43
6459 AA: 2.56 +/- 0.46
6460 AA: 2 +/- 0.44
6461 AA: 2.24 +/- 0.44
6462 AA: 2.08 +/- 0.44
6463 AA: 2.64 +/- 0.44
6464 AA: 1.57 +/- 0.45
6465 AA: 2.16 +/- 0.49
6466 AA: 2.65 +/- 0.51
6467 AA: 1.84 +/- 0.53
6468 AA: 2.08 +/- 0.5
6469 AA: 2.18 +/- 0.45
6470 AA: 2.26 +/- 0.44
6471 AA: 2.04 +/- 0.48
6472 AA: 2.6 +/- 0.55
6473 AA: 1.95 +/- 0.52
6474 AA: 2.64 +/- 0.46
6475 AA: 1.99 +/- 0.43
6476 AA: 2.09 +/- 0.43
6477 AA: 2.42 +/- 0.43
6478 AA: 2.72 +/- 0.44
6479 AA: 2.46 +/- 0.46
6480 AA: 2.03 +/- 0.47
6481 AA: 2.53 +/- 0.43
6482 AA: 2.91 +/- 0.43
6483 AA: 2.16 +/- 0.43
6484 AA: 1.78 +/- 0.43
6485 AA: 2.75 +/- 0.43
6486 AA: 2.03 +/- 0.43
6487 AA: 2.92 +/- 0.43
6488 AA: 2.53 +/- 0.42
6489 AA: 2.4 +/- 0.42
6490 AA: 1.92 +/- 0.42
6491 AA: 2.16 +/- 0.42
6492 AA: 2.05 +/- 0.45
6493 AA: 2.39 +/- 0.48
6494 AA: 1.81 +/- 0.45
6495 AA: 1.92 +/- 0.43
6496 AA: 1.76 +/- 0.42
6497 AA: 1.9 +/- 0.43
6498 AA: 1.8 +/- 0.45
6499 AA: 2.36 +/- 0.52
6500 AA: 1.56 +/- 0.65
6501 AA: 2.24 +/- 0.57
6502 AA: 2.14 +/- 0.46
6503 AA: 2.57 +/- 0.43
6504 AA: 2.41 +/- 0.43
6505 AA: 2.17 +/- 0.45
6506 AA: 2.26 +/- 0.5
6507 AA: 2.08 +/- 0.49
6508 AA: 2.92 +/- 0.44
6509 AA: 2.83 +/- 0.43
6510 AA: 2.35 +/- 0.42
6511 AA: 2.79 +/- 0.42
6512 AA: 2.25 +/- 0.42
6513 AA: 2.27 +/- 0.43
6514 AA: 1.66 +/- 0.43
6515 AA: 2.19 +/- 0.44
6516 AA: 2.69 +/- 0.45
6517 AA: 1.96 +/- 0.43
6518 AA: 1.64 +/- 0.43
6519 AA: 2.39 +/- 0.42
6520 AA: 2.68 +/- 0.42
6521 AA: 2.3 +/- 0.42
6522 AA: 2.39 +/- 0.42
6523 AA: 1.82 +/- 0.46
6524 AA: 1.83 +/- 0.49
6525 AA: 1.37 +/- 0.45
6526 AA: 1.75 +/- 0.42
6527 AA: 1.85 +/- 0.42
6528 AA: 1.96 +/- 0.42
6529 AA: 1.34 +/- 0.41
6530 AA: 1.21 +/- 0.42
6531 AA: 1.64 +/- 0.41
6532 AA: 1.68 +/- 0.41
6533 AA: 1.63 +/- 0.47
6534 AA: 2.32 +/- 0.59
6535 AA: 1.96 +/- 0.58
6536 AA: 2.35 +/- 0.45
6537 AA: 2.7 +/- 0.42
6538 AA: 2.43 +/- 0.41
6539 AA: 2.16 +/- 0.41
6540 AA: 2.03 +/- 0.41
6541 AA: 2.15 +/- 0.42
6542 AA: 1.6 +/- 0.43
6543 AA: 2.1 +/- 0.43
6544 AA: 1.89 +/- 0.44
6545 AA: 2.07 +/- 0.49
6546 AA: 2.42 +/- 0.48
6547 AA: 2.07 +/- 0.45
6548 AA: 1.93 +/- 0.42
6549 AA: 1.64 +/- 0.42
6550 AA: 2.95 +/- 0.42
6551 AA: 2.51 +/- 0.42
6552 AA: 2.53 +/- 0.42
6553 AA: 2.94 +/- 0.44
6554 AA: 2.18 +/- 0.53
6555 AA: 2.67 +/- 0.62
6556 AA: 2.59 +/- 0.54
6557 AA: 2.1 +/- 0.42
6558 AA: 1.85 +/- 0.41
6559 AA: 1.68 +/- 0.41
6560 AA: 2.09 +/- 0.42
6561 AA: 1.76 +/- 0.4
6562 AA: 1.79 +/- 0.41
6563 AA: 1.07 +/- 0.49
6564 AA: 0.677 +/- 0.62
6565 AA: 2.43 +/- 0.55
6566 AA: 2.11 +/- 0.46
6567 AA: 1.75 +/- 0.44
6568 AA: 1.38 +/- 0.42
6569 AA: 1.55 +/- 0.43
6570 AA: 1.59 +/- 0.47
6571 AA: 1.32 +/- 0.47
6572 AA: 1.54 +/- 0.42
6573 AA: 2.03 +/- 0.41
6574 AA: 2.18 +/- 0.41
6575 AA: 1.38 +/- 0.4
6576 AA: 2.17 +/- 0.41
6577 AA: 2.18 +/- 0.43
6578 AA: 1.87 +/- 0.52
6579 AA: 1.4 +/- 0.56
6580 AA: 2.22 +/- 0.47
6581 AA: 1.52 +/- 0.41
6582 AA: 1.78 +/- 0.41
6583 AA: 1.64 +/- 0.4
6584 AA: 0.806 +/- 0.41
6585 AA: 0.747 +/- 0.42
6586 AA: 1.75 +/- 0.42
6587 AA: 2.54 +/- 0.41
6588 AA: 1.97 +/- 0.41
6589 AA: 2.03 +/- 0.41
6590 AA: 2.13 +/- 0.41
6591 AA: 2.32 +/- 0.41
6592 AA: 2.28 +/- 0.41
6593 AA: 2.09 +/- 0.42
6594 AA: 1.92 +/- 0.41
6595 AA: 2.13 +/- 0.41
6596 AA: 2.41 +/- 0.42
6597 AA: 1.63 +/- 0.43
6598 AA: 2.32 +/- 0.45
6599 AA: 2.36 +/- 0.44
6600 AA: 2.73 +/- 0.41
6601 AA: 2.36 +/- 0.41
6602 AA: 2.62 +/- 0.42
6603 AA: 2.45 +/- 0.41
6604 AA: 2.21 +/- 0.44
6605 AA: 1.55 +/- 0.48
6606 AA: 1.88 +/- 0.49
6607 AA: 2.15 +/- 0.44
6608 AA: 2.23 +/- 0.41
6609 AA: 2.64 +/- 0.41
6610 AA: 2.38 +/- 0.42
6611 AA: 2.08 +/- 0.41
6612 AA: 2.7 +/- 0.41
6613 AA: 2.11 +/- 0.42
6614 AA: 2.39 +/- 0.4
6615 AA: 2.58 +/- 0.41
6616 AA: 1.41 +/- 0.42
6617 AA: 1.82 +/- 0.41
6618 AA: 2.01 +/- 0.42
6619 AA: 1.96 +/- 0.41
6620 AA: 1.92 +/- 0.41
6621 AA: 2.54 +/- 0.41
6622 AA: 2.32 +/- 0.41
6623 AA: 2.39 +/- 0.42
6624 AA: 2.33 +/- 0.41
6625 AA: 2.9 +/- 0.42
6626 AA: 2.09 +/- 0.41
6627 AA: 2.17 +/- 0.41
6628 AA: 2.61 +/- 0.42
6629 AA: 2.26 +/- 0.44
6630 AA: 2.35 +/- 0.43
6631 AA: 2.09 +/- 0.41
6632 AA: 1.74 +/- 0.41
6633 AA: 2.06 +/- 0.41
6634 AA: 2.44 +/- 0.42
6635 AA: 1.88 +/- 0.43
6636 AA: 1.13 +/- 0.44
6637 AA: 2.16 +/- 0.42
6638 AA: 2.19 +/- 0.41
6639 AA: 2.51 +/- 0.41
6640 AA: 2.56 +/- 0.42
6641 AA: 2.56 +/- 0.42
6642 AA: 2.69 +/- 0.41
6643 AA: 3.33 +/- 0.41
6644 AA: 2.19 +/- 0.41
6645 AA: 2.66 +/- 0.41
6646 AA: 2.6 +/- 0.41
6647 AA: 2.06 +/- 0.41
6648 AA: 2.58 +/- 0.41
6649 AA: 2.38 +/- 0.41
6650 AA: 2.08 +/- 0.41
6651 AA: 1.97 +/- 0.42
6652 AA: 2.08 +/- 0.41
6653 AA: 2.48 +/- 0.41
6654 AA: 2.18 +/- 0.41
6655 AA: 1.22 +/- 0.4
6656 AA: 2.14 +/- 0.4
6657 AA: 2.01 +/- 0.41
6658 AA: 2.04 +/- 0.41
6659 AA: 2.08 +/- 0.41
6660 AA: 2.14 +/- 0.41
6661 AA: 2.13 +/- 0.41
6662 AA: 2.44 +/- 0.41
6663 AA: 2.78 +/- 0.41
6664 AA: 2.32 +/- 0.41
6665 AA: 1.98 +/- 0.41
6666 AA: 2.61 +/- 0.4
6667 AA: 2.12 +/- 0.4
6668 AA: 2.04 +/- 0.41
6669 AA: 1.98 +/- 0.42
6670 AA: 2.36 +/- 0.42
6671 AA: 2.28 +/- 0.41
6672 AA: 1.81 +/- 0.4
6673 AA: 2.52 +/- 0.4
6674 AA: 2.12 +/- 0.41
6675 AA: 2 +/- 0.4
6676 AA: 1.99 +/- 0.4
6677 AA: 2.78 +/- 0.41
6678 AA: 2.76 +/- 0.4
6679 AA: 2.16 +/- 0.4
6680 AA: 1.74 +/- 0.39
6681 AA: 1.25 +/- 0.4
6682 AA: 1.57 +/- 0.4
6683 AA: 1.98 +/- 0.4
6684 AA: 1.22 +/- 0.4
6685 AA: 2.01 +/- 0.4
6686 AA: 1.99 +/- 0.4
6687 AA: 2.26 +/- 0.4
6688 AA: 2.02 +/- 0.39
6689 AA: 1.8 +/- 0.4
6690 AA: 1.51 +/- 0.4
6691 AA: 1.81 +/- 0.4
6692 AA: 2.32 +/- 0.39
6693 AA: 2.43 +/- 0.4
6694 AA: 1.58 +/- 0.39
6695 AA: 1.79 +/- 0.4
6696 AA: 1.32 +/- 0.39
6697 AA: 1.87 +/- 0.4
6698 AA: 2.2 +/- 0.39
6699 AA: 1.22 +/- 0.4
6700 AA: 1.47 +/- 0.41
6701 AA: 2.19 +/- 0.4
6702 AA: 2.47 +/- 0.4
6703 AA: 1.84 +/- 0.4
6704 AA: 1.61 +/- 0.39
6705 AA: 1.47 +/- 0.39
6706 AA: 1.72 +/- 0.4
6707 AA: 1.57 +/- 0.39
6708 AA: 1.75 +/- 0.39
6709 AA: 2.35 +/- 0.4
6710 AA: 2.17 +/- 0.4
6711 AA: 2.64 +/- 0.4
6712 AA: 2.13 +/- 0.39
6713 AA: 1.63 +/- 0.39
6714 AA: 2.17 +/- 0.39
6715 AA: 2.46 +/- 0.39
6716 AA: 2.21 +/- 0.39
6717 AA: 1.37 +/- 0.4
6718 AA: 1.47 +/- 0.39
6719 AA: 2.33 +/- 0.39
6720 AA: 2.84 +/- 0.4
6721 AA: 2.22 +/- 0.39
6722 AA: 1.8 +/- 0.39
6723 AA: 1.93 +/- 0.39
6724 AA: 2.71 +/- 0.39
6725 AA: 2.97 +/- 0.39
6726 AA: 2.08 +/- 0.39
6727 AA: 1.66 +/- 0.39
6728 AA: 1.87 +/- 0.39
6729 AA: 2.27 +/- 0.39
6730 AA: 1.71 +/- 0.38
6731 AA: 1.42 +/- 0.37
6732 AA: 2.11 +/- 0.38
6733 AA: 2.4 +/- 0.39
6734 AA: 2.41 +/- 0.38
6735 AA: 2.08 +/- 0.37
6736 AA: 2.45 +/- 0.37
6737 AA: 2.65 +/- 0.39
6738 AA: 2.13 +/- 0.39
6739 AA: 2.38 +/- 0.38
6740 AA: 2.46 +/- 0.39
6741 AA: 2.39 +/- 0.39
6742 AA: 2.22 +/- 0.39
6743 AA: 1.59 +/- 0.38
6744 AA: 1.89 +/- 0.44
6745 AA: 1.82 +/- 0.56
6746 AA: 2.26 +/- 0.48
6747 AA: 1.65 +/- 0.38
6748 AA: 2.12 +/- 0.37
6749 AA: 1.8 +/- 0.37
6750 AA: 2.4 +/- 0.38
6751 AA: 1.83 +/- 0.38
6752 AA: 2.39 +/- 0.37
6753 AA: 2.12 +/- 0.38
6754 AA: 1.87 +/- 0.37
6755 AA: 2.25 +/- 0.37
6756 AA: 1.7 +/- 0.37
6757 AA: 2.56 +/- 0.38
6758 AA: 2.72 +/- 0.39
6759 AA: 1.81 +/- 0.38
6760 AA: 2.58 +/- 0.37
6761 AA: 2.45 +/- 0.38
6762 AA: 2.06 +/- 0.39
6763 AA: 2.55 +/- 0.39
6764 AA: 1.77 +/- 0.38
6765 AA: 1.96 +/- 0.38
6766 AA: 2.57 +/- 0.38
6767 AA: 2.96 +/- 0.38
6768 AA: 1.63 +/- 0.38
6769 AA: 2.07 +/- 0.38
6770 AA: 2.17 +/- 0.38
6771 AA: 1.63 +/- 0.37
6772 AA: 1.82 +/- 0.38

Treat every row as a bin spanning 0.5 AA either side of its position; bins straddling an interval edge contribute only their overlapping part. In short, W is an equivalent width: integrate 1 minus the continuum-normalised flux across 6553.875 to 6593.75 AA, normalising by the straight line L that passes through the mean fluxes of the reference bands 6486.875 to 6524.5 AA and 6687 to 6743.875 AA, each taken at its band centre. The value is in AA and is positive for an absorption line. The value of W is 6.0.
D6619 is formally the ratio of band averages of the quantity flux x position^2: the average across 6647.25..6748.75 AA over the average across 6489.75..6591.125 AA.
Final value 1.08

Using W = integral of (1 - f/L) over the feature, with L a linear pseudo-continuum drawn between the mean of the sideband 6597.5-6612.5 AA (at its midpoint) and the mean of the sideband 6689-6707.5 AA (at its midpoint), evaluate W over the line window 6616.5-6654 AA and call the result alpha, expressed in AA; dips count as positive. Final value -2.3 AA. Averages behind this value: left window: 2.31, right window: 1.8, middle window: 2.27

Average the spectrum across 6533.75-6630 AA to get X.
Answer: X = 2.07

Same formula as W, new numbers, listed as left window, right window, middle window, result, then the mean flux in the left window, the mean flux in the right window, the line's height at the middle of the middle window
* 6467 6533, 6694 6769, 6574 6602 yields 2.1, 2.16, 2.08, 2.13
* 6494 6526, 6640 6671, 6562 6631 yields 6.7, 2.17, 2.28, 2.23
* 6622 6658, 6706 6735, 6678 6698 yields 2.8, 2.26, 2.09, 2.16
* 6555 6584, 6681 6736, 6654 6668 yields -1.8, 1.77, 1.97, 1.9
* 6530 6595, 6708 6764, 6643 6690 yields -1.6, 1.95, 2.15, 2.07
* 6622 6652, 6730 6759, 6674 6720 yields 5.7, 2.31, 2.13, 2.21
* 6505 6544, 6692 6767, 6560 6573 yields 2.9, 2.09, 2.08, 2.09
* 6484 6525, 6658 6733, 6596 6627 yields -1.9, 2.21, 2.03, 2.11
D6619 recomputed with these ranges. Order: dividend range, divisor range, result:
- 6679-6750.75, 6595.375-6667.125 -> 0.91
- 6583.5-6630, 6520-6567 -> 1.09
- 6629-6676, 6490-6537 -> 1.11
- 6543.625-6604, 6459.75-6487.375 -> 0.90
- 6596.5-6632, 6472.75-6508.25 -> 1.04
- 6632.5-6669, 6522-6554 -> 1.14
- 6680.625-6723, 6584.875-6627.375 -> 0.90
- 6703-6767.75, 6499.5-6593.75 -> 1.12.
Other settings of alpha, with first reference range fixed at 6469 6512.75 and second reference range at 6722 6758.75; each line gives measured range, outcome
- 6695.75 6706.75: 2.0 AA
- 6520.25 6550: 3.6 AA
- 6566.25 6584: 4.1 AA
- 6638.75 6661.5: -1.0 AA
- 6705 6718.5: 1.3 AA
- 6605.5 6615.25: -0.4 AA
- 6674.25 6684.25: 0.9 AA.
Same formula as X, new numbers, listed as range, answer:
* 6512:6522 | 2.21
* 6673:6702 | 1.93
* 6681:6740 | 2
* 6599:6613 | 2.3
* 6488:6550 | 2.09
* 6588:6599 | 2.13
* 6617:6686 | 2.19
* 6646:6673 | 2.18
